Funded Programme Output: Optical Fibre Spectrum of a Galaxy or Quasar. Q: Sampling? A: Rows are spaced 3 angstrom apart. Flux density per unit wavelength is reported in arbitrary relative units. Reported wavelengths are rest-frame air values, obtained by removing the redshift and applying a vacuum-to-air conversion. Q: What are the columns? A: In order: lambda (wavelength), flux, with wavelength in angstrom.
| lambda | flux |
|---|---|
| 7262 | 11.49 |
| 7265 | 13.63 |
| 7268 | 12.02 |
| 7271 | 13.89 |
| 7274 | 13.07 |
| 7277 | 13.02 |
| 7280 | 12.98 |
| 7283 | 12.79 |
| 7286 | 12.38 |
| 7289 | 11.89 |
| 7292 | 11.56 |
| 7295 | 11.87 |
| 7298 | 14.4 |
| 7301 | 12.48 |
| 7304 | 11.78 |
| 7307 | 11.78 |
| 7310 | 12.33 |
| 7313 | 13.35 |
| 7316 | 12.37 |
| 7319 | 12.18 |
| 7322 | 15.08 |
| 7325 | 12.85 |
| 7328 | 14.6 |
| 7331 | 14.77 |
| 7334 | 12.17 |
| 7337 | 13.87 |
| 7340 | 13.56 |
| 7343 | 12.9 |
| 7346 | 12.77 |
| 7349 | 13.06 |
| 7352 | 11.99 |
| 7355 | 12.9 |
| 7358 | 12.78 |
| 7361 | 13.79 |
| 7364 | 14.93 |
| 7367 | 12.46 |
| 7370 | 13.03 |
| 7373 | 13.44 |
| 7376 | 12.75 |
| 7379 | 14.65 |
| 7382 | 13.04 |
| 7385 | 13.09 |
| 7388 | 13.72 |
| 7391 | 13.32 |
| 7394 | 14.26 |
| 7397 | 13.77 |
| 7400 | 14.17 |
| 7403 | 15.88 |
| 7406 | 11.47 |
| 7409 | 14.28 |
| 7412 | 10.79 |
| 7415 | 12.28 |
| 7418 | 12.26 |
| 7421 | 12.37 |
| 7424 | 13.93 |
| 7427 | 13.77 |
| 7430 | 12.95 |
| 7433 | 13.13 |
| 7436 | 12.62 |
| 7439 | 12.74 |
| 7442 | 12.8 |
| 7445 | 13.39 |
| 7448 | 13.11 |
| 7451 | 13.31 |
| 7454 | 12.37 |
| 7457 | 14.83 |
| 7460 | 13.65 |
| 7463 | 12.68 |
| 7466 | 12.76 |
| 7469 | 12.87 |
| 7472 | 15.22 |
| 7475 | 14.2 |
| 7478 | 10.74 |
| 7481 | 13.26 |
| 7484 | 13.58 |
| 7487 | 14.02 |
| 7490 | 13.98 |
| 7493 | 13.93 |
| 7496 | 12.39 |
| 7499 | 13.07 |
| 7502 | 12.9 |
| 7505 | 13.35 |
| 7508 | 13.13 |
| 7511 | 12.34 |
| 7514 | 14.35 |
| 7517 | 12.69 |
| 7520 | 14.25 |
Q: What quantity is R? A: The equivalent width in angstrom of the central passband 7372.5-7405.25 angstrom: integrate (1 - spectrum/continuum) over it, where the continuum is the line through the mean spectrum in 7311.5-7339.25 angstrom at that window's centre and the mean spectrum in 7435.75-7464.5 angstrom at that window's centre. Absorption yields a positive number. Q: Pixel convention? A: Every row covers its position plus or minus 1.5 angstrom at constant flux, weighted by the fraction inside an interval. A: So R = -1.1 angstrom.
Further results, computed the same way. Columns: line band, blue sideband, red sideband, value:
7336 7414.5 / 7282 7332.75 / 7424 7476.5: -1.4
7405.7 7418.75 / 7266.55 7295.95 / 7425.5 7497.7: 0.8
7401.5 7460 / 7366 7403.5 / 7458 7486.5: 1.5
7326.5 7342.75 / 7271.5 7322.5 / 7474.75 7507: -1.2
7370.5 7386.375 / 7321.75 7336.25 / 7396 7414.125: 0.1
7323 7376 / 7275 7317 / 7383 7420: -1.7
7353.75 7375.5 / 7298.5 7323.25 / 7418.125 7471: -0.7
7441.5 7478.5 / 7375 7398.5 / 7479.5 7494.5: 1.1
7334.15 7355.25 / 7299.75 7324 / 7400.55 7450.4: -0.3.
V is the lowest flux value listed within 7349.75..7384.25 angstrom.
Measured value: 11.99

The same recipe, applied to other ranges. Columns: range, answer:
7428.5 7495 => 10.74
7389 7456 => 10.79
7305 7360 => 11.78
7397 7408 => 11.47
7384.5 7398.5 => 13.09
